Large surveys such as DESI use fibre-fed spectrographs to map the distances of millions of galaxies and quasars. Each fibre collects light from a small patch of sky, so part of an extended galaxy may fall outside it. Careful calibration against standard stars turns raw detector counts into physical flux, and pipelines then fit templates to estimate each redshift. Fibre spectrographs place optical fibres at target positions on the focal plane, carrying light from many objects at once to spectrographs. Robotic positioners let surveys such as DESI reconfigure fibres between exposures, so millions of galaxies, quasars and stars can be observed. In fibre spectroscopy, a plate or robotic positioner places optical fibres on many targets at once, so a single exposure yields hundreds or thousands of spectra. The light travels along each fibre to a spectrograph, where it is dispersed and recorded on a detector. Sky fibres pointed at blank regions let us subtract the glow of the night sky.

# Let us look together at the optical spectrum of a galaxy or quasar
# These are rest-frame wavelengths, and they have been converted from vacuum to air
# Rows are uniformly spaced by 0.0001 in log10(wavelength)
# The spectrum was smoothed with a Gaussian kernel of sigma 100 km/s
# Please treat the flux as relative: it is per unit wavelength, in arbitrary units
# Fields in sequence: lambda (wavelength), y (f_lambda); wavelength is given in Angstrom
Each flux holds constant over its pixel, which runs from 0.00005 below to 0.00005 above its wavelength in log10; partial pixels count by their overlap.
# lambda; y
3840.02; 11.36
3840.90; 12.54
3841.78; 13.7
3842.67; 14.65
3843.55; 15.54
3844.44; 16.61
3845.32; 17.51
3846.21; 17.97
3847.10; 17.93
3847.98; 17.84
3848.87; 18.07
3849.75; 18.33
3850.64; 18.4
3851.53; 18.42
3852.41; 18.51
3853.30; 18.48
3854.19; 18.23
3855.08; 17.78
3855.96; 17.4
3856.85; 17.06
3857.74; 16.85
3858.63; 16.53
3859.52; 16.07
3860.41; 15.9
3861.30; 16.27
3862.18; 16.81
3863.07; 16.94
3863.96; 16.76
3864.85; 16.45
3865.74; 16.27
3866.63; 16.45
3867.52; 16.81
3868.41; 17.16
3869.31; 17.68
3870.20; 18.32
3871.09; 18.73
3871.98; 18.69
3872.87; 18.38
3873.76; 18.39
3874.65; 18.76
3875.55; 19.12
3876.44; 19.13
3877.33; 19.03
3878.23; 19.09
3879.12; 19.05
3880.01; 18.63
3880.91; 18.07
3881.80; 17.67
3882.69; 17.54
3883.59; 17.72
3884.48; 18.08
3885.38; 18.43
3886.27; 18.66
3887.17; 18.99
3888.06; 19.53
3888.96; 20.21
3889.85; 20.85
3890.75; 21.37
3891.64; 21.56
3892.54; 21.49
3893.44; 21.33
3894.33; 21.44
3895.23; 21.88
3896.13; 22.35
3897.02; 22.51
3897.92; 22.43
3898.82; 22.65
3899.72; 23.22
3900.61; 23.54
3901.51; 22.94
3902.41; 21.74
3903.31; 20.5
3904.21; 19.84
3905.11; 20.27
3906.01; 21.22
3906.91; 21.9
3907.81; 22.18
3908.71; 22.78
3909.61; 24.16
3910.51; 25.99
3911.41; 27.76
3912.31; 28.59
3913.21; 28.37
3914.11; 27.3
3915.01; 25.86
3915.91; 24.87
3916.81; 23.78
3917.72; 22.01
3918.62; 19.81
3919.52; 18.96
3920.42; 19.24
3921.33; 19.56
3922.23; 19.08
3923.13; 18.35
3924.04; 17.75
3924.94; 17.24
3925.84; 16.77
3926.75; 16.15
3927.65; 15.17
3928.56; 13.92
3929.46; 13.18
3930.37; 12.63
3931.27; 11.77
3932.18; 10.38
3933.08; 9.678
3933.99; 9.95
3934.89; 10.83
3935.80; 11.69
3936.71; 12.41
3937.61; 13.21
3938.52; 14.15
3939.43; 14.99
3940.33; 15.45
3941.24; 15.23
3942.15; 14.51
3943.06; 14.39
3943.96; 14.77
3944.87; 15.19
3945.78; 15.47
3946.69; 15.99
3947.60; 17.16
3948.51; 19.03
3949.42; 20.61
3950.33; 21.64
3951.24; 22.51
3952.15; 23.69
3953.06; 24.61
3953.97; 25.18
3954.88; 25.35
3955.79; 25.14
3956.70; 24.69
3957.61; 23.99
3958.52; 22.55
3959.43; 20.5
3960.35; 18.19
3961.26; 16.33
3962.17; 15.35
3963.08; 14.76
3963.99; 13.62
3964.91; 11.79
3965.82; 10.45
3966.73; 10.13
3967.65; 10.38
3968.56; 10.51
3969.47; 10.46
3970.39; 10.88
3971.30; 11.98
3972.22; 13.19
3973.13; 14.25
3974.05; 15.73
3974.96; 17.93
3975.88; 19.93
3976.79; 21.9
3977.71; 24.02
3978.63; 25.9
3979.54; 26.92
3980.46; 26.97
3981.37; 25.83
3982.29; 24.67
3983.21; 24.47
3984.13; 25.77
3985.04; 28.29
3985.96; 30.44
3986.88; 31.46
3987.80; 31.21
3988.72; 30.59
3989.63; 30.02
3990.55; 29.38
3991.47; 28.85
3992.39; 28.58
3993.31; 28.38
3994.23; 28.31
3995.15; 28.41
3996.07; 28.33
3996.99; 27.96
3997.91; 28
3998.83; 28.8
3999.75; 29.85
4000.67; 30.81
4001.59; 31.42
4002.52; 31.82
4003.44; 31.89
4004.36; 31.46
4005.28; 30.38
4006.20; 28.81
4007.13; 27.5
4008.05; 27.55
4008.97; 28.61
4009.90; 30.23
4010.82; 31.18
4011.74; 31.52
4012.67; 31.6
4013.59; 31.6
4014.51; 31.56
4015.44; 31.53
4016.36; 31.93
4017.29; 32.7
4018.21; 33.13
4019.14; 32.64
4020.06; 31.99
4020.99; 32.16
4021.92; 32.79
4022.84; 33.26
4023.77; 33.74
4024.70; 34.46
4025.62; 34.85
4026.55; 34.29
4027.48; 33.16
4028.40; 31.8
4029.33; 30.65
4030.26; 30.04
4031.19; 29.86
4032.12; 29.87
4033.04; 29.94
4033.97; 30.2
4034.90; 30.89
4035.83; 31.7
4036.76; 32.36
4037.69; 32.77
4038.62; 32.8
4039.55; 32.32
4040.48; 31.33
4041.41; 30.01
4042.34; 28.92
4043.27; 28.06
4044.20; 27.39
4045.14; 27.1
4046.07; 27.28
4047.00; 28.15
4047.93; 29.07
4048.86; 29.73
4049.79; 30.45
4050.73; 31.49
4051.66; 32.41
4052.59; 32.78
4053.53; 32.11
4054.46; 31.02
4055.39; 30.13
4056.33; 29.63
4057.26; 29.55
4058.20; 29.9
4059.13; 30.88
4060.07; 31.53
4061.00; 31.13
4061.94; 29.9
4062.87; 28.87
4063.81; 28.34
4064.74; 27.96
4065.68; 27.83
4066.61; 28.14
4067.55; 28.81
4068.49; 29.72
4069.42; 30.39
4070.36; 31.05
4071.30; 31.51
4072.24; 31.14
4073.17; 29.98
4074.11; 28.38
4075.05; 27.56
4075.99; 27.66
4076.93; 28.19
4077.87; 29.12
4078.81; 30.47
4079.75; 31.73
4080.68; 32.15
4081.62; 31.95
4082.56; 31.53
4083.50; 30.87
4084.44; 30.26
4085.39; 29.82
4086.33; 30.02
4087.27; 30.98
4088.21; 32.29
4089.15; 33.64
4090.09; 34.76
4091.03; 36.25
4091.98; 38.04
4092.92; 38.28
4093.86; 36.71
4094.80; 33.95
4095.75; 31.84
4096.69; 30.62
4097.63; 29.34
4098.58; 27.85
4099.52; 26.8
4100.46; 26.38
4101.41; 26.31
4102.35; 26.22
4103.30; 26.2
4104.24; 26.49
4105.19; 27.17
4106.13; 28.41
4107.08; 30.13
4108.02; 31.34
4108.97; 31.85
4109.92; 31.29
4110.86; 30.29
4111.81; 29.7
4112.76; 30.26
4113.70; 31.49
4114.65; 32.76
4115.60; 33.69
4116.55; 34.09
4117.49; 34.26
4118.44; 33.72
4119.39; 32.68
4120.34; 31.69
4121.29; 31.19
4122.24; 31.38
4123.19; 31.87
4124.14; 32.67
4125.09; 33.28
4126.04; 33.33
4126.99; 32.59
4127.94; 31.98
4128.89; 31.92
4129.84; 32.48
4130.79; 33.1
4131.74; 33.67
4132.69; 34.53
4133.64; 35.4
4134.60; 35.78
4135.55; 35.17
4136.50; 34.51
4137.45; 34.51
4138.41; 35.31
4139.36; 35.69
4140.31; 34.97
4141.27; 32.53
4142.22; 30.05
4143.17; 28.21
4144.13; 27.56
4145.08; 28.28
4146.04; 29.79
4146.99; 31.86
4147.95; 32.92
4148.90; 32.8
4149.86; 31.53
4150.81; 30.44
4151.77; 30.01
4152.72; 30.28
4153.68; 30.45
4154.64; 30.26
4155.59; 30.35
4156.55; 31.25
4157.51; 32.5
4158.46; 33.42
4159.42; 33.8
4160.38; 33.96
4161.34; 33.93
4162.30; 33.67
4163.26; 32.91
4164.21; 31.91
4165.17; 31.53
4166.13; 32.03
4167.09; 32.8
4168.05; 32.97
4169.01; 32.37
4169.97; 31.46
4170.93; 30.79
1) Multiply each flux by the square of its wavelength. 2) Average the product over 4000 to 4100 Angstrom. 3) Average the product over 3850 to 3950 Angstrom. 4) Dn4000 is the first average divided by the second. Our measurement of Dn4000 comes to 1.80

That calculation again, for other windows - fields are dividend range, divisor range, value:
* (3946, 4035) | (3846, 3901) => 1.46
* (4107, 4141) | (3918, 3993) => 1.90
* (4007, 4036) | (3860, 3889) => 1.89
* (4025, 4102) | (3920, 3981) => 1.93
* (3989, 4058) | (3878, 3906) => 1.60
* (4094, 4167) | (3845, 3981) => 1.90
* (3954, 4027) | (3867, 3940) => 1.40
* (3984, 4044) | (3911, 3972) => 1.83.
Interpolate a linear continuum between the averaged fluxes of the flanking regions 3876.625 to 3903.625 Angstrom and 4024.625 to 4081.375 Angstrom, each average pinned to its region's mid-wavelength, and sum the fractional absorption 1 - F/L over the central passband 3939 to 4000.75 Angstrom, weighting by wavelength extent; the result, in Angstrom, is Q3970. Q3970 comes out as 10.0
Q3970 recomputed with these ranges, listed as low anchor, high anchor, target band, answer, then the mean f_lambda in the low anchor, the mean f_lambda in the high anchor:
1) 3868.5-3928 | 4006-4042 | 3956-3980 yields 8.8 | 20.7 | 31.5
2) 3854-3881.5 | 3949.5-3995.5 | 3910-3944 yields 3.9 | 17.6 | 21.7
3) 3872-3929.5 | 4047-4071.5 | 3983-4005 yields -2.7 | 20.6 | 30.1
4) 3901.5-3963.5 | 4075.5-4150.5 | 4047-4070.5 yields -1.9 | 19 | 31.7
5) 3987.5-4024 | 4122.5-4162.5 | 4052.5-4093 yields 0.9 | 30.5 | 32.4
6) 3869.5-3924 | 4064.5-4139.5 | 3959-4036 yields -0.1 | 21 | 31.4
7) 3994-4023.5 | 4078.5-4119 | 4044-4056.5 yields 0.4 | 30.7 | 31.2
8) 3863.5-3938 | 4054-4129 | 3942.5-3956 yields 1.4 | 19.2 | 30.8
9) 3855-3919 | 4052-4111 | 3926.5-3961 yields 9.3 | 20.2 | 30.4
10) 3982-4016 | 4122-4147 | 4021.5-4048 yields -0.6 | 29.5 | 32.7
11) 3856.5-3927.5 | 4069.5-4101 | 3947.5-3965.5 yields 2.6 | 20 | 31.2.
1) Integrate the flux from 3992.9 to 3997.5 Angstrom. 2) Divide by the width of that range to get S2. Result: 28.3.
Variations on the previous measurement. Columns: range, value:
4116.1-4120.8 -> 33.3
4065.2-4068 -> 28.2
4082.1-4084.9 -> 30.9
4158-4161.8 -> 33.7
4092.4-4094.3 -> 37.6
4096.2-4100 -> 28.7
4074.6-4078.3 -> 28.1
